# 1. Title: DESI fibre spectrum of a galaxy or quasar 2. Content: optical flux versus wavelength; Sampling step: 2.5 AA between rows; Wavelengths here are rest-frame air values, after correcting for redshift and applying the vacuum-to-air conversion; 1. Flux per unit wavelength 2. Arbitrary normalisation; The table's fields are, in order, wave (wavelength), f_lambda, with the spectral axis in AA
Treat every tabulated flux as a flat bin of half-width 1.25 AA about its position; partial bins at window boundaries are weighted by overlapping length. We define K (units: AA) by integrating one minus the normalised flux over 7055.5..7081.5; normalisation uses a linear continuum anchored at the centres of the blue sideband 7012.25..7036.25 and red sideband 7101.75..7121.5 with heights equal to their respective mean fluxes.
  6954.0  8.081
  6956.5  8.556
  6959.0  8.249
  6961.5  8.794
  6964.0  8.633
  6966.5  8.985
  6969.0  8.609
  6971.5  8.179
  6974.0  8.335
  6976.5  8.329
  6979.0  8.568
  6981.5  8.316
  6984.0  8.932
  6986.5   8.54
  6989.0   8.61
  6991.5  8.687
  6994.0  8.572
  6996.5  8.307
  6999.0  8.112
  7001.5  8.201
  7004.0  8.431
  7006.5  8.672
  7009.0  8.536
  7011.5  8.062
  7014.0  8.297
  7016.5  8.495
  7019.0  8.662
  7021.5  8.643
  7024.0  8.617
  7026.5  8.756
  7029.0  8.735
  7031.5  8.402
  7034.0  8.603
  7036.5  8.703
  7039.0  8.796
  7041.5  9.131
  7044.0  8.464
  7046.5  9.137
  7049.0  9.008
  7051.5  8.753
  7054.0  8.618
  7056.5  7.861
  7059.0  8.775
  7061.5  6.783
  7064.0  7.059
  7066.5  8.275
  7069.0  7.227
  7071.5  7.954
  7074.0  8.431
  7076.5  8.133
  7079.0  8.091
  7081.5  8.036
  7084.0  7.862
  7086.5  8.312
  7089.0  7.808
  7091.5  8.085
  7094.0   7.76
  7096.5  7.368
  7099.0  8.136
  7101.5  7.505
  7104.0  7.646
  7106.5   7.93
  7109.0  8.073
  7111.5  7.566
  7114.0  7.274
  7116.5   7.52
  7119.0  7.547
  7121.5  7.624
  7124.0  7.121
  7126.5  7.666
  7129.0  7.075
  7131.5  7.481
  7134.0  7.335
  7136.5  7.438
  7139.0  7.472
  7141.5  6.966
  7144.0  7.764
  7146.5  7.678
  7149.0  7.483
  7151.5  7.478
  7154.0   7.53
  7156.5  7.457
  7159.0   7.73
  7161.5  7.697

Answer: 0.7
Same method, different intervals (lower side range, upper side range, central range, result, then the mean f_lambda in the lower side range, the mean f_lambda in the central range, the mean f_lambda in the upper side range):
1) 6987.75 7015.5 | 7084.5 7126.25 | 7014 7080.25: -2.3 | 8.41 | 8.39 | 7.71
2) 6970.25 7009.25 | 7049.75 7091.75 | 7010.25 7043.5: -1.4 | 8.46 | 8.6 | 8.01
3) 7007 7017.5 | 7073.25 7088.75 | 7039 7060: -1.3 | 8.37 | 8.72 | 8.11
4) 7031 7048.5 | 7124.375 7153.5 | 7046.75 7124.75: 2.4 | 8.77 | 7.9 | 7.43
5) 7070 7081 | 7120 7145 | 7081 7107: 0.1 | 8.12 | 7.85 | 7.39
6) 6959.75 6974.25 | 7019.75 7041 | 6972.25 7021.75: 1.0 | 8.59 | 8.46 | 8.67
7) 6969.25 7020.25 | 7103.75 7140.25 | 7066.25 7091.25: -0.6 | 8.45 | 8.01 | 7.51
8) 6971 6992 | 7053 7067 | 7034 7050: -1.7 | 8.5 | 8.85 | 7.86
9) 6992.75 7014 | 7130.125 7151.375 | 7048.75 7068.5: -0.2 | 8.36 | 8.06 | 7.45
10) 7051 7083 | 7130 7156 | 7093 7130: 0.4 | 7.98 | 7.59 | 7.46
